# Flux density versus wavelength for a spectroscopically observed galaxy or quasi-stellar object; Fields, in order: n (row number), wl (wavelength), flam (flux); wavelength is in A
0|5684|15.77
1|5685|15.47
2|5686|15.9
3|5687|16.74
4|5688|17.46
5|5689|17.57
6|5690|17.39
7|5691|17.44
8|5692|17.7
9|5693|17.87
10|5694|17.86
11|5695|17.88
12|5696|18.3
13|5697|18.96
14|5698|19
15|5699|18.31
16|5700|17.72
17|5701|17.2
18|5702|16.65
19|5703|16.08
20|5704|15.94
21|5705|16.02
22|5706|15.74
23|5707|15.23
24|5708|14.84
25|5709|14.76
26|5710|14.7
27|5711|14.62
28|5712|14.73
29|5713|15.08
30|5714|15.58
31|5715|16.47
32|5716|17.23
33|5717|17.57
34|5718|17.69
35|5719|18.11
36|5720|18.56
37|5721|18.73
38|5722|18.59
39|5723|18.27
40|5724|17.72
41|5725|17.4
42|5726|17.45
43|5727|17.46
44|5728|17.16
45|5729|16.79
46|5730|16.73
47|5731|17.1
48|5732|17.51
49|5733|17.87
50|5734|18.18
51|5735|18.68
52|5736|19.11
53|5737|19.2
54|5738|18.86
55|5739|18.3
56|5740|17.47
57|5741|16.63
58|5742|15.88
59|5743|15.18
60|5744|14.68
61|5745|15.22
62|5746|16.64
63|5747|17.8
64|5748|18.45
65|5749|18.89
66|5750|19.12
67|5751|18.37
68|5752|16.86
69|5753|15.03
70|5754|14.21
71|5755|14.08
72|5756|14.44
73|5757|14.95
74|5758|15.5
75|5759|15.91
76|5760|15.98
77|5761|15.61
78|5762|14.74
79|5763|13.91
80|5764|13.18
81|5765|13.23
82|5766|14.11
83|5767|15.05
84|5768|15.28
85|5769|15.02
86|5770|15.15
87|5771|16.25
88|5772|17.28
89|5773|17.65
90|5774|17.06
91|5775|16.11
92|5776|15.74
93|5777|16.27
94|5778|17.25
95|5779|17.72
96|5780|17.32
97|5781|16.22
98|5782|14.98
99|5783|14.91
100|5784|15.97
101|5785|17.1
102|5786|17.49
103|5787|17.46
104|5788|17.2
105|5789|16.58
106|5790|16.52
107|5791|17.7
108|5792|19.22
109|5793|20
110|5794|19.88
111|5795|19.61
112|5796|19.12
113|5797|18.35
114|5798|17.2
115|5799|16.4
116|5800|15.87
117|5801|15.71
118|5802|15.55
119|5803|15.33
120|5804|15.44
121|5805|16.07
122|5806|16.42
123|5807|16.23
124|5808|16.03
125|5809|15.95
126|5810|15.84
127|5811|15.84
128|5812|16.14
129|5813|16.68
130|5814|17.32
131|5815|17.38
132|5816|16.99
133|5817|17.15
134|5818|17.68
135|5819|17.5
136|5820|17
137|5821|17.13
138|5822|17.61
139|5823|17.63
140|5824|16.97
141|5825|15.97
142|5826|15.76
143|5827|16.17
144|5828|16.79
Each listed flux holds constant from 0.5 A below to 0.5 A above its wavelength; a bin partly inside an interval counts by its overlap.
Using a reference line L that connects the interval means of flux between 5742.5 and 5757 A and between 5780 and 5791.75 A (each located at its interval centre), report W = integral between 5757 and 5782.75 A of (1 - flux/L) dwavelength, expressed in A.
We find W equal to 1.3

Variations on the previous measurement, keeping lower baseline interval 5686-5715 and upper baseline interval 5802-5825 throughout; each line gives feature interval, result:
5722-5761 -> -0.8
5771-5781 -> -0.1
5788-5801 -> -1.0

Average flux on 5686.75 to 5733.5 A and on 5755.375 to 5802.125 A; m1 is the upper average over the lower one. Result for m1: 1.0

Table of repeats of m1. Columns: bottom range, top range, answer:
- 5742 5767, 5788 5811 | 1.09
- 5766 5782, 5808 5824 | 1.04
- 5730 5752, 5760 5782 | 0.90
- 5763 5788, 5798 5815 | 1.01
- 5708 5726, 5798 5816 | 0.96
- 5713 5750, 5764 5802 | 0.96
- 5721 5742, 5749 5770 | 0.86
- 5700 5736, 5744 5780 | 0.95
